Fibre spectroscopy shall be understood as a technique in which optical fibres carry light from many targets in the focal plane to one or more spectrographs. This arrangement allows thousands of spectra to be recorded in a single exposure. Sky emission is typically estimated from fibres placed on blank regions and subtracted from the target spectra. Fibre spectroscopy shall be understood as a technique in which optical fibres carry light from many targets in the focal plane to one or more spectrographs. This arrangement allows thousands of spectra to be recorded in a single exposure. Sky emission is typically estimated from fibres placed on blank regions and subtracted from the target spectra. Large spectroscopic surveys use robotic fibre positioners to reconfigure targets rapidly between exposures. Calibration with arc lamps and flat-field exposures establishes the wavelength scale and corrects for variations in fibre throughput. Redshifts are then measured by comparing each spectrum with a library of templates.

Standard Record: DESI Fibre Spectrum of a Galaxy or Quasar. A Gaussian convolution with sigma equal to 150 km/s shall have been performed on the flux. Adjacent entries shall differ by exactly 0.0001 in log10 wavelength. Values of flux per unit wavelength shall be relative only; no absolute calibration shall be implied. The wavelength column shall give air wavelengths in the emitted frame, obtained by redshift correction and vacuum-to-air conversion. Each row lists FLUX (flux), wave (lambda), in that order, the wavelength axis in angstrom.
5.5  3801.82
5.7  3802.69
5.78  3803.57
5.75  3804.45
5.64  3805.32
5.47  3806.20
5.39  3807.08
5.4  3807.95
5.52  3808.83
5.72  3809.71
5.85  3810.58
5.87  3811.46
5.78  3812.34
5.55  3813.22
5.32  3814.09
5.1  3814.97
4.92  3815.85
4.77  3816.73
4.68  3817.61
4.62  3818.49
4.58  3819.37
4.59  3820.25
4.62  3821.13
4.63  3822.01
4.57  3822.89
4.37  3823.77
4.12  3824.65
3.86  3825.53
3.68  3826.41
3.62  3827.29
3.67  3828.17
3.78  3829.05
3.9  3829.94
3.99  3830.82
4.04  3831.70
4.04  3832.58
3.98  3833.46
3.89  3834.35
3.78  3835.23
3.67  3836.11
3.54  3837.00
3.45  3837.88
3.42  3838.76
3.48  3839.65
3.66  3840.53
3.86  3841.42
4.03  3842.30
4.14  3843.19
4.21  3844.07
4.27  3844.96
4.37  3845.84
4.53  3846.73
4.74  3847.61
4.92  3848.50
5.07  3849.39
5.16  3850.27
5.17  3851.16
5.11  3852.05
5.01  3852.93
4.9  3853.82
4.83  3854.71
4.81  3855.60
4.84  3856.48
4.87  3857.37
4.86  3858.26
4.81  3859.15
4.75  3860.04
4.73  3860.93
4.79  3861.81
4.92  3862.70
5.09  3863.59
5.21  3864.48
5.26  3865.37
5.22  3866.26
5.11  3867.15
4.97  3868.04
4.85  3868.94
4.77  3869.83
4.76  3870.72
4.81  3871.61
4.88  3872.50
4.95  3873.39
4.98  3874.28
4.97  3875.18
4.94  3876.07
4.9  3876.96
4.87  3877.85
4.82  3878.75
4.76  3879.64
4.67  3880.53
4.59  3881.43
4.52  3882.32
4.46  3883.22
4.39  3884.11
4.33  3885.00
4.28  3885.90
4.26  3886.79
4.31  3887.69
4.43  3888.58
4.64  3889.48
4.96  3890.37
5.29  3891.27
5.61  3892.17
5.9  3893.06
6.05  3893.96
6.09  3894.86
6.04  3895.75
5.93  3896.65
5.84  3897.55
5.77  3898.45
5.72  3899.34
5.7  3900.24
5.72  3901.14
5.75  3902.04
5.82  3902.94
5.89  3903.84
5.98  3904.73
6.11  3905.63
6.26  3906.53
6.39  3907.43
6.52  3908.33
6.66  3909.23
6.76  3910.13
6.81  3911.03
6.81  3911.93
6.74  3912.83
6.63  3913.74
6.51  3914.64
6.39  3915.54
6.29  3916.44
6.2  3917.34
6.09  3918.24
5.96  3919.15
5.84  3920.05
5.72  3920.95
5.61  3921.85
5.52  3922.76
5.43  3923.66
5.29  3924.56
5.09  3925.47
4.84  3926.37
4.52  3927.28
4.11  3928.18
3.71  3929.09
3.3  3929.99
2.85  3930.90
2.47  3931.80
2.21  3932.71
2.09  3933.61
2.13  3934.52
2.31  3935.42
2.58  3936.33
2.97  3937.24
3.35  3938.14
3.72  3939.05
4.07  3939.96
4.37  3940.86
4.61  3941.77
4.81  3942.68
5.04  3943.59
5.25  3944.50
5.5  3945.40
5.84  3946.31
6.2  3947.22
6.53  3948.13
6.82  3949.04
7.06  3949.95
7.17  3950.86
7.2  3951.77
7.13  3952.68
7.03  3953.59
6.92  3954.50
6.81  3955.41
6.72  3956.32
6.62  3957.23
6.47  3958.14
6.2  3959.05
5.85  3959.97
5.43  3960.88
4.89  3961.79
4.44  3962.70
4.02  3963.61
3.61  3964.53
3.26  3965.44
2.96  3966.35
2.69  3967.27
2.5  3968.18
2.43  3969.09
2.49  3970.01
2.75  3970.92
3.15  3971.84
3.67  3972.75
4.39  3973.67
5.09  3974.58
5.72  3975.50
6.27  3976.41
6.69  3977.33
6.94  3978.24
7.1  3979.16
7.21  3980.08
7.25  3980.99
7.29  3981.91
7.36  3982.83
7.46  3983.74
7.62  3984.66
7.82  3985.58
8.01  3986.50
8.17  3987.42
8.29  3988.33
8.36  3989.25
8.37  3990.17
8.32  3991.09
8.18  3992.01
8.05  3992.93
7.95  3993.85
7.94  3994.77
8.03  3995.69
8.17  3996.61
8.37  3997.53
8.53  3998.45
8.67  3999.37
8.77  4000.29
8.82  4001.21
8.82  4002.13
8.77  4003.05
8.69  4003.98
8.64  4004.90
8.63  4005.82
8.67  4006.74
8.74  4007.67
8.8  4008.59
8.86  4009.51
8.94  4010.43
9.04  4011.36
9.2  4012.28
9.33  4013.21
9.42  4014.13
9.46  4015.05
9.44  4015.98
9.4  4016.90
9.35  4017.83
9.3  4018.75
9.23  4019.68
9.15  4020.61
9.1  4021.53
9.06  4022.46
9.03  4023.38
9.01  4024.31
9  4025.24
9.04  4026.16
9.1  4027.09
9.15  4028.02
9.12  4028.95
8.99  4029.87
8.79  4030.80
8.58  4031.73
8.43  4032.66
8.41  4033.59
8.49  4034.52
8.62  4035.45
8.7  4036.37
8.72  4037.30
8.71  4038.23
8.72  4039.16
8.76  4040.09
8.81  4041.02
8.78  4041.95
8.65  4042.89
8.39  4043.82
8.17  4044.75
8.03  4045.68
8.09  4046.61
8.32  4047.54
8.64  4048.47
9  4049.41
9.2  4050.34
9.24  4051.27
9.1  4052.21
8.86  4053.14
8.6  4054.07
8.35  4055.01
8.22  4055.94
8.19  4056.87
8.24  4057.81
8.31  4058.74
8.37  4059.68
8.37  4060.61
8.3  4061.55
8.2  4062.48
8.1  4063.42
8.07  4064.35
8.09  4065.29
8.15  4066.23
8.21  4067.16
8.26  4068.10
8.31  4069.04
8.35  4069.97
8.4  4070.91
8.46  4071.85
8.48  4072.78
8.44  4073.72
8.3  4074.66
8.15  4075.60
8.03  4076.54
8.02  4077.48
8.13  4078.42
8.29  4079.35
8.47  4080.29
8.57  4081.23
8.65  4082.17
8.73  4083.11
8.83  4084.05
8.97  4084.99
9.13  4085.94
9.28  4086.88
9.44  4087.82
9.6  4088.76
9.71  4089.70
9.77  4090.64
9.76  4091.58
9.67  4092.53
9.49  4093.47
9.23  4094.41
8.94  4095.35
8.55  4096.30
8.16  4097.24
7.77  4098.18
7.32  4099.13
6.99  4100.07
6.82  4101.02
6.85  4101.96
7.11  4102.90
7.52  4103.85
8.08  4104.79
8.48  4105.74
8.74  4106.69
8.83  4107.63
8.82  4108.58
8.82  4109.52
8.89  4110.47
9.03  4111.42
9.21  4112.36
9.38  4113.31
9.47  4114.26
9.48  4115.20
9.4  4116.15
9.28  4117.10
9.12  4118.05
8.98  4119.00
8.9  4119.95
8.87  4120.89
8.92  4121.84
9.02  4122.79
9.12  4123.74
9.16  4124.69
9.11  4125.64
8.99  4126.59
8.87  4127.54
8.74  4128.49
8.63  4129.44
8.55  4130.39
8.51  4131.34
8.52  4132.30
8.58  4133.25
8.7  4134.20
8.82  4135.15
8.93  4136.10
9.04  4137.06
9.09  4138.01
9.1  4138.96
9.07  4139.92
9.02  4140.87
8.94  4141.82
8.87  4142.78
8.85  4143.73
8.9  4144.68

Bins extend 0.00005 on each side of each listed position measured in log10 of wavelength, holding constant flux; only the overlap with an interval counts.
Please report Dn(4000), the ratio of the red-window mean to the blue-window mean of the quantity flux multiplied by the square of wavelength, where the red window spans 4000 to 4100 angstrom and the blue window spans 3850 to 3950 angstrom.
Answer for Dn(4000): 1.9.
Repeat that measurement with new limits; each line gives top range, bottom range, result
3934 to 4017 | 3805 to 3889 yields 1.51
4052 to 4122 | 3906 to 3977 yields 1.83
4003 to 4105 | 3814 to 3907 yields 2.00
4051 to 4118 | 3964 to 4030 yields 1.18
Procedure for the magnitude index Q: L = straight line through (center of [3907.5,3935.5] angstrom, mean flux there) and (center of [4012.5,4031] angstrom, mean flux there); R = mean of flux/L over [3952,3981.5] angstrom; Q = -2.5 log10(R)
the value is 0.32 mag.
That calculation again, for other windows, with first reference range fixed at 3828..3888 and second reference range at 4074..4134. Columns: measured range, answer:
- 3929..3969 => 0.28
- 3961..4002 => 0.06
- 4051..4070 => -0.05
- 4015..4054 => -0.18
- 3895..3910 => -0.14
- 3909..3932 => 0.02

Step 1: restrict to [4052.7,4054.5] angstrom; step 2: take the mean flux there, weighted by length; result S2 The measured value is 8.75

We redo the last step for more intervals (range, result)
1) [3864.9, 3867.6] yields 5.2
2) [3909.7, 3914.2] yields 6.74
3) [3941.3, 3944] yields 4.8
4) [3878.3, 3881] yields 4.74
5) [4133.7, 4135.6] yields 8.77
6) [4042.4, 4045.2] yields 8.39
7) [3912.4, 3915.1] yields 6.61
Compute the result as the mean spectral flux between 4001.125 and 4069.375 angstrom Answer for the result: 8.73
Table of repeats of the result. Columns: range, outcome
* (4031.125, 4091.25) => 8.57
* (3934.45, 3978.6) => 4.93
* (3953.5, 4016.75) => 6.97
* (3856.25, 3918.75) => 5.39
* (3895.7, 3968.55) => 5.27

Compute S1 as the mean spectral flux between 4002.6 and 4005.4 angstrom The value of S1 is 8.69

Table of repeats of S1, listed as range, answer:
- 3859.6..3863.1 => 4.81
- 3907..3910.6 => 6.59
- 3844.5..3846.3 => 4.31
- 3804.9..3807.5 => 5.48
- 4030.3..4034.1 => 8.54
